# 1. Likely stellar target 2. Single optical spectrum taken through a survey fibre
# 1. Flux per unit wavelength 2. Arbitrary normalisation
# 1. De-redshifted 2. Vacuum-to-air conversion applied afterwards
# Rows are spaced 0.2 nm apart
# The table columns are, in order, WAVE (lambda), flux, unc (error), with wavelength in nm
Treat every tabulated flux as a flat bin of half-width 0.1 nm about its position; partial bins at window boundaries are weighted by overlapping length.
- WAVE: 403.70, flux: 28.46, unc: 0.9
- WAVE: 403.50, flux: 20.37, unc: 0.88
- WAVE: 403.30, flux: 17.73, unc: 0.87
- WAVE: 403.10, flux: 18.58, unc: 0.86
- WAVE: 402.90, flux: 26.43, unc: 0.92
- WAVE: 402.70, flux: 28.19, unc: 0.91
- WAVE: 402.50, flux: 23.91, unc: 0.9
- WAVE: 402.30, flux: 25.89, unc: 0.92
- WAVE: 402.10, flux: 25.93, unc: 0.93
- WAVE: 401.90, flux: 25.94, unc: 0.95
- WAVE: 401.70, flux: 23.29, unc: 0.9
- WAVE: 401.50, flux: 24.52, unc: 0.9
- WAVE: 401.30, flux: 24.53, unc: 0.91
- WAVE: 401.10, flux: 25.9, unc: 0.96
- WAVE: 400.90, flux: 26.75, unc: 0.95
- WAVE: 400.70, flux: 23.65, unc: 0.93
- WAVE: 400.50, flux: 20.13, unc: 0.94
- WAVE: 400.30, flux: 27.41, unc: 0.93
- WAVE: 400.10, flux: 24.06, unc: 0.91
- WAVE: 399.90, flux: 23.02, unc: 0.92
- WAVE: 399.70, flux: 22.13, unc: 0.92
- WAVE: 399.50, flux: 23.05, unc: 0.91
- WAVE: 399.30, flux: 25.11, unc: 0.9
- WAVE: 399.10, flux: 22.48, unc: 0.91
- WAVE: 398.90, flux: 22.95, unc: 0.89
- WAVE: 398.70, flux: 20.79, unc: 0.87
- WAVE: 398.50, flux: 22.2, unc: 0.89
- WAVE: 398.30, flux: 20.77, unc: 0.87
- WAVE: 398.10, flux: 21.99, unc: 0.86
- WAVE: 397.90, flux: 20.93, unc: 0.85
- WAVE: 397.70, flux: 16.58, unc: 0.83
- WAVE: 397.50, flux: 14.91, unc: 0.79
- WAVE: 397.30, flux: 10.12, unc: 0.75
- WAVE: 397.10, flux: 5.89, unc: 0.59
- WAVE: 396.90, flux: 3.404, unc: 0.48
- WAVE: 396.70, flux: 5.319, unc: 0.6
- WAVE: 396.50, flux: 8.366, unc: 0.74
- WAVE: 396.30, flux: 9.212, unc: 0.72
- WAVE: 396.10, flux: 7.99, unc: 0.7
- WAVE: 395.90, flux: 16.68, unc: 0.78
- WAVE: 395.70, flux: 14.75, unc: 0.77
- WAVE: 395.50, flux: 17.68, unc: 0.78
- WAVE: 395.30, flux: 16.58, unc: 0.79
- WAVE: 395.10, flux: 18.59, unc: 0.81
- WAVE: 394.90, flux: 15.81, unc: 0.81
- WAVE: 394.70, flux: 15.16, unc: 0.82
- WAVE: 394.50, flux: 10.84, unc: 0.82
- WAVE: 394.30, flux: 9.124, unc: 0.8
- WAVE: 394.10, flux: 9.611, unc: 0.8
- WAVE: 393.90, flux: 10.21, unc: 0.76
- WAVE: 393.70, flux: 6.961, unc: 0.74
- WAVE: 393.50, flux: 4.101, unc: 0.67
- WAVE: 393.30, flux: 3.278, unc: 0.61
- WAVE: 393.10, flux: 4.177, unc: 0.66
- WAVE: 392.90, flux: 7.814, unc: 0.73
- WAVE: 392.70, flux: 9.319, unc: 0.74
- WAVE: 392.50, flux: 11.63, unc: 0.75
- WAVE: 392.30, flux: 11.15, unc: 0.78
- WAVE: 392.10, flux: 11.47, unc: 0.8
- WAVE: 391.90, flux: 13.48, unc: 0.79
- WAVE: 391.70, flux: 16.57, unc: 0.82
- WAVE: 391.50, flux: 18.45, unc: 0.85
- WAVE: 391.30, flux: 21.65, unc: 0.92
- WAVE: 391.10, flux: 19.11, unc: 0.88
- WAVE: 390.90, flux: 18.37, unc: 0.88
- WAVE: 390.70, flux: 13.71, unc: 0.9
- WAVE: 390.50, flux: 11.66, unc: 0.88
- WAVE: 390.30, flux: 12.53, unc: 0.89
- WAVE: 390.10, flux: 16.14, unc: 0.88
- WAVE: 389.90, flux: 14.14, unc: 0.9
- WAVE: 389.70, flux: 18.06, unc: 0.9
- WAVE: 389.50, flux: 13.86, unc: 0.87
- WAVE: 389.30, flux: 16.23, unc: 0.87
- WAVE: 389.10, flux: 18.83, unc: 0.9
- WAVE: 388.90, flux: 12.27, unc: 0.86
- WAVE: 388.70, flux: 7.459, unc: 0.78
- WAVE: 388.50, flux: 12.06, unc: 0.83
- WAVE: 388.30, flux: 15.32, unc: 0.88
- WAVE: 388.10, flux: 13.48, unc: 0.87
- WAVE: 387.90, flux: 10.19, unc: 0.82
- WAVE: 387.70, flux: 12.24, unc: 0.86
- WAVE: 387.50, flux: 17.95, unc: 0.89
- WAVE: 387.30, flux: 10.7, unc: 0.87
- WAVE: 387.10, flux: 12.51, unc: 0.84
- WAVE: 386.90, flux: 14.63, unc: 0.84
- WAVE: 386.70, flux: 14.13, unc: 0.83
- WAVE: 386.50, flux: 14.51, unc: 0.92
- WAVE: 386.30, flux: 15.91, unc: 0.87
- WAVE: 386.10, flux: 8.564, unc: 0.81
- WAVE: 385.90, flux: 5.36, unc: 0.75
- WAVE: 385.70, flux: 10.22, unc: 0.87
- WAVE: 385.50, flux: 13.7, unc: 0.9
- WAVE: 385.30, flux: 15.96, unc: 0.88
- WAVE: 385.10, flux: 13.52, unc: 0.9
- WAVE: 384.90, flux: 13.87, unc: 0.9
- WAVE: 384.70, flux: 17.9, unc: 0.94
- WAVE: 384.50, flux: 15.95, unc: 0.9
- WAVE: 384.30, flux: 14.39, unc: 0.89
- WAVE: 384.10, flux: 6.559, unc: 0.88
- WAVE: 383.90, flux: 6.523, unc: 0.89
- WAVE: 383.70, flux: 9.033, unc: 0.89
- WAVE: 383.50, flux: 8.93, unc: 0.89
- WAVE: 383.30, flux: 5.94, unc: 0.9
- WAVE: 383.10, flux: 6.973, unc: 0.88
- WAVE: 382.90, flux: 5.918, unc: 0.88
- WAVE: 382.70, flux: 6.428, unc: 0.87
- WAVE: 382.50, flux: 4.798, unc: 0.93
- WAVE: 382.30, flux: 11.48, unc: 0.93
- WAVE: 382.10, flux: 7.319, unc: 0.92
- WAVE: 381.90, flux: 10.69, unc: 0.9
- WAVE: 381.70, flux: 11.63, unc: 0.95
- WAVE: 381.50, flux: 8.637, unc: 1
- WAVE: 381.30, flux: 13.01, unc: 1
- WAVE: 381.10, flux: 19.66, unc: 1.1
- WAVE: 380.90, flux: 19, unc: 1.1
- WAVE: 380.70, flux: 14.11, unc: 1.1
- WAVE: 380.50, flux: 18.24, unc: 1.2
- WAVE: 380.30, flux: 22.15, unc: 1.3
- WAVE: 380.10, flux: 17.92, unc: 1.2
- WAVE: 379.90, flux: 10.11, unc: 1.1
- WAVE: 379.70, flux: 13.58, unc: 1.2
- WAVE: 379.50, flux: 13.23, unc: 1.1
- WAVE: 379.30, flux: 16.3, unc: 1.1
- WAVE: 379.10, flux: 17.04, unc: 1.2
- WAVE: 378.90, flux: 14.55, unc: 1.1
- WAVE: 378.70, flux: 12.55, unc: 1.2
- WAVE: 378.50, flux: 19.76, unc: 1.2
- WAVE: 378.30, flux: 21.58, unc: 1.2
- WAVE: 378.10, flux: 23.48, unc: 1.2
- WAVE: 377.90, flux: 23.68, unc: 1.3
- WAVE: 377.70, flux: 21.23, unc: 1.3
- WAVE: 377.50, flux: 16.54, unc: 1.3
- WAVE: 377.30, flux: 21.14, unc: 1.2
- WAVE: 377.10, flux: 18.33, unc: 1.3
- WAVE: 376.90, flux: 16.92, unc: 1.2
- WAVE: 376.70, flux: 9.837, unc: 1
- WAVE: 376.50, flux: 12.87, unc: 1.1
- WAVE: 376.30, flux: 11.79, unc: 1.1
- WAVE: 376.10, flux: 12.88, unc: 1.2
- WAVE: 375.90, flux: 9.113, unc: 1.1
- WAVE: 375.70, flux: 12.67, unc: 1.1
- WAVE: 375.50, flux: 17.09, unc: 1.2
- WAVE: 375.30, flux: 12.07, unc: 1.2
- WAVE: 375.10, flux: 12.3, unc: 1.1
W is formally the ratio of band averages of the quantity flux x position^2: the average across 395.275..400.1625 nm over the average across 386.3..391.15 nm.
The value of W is 1.2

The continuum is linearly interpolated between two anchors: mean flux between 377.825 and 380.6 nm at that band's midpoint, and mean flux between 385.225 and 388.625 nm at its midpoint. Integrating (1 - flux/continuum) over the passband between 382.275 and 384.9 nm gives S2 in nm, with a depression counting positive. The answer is 0.93 nm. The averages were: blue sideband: 17.4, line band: 9.41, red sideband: 12.7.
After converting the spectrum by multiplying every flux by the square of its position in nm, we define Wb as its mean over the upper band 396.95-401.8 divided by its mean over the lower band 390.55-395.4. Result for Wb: 1.77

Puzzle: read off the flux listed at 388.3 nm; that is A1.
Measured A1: 15.32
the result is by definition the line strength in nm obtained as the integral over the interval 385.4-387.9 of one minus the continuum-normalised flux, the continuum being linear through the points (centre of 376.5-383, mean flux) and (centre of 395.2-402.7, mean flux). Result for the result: 0.627 nm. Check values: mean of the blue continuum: 15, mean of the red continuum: 19.4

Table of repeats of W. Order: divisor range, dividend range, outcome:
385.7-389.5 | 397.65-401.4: 1.90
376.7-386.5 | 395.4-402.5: 1.55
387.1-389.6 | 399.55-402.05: 1.94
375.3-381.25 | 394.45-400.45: 1.14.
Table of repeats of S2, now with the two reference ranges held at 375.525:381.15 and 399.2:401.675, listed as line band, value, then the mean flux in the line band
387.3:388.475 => 0.37 nm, 13.5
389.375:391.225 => 0.47 nm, 15.4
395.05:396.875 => 0.83 nm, 12.3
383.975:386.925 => 0.93 nm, 12.9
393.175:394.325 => 0.78 nm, 7.02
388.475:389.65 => 0.38 nm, 13.7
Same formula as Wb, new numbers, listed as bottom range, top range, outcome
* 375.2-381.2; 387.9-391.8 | 0.99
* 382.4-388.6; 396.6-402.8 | 1.98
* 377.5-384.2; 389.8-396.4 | 1.01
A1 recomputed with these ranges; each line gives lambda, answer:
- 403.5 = 20.37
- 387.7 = 12.24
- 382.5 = 4.798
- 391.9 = 13.48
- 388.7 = 7.459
